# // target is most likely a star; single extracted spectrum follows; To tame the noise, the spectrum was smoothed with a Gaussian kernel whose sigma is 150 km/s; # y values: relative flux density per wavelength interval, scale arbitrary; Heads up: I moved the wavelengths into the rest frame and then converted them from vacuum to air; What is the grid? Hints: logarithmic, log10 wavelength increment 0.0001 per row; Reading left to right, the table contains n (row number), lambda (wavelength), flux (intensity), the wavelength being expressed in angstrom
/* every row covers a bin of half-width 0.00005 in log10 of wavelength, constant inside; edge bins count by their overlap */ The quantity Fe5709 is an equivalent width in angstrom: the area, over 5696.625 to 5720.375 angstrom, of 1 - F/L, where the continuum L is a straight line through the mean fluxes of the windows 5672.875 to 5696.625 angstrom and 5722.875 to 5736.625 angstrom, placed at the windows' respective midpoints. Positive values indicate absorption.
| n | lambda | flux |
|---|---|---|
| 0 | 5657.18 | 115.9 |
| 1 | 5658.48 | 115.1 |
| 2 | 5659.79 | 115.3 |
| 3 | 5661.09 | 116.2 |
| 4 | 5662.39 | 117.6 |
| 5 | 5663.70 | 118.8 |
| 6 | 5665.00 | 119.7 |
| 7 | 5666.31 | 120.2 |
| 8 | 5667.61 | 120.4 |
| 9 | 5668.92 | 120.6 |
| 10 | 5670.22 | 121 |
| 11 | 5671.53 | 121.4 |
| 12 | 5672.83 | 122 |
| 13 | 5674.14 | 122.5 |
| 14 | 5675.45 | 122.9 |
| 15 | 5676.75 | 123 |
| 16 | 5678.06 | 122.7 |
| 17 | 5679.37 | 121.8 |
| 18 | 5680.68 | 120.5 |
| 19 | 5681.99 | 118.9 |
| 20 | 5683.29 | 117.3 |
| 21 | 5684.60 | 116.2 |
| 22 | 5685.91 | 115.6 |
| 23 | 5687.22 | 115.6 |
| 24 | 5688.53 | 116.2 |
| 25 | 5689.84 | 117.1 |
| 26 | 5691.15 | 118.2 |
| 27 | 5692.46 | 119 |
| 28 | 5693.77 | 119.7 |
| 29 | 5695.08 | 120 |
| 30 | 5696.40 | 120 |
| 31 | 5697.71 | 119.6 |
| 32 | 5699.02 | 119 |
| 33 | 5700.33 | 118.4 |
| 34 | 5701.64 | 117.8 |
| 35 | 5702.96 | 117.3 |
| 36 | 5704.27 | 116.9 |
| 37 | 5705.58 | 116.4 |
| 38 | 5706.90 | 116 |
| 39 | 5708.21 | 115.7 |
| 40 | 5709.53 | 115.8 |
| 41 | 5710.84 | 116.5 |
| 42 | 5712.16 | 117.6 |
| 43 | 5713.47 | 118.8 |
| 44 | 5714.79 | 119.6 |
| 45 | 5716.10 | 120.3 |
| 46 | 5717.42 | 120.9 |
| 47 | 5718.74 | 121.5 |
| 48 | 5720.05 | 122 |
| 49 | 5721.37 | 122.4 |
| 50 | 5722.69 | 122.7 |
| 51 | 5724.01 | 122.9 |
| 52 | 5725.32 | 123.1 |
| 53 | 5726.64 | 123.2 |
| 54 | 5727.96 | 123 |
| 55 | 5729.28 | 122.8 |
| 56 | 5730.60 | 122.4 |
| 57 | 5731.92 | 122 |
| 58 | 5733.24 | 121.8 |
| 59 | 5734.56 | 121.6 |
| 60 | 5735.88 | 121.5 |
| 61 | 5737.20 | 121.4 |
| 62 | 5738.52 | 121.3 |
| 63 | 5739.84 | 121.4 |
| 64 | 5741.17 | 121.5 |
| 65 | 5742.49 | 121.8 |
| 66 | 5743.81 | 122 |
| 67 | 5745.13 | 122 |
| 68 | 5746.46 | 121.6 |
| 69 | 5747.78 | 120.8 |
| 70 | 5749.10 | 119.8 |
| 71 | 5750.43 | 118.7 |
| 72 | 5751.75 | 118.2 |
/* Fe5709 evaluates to 0.52 angstrom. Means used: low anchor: 119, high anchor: 122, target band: 118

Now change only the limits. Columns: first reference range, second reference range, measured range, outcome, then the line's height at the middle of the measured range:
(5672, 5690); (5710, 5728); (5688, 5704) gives 0.21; 120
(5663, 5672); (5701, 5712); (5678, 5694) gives 0.04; 118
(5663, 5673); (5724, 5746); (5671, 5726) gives 0.84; 121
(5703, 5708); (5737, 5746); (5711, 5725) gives -0.29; 118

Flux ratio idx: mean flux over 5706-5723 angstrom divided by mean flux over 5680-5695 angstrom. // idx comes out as 1.0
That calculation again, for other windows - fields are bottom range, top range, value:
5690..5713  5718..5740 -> 1.04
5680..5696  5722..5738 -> 1.04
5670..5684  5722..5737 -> 1.01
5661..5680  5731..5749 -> 1.01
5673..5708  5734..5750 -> 1.02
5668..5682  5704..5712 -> 0.96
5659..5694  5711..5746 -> 1.02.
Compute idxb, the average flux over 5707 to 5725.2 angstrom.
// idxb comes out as 120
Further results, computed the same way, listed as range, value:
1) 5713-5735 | 122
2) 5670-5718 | 119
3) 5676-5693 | 119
